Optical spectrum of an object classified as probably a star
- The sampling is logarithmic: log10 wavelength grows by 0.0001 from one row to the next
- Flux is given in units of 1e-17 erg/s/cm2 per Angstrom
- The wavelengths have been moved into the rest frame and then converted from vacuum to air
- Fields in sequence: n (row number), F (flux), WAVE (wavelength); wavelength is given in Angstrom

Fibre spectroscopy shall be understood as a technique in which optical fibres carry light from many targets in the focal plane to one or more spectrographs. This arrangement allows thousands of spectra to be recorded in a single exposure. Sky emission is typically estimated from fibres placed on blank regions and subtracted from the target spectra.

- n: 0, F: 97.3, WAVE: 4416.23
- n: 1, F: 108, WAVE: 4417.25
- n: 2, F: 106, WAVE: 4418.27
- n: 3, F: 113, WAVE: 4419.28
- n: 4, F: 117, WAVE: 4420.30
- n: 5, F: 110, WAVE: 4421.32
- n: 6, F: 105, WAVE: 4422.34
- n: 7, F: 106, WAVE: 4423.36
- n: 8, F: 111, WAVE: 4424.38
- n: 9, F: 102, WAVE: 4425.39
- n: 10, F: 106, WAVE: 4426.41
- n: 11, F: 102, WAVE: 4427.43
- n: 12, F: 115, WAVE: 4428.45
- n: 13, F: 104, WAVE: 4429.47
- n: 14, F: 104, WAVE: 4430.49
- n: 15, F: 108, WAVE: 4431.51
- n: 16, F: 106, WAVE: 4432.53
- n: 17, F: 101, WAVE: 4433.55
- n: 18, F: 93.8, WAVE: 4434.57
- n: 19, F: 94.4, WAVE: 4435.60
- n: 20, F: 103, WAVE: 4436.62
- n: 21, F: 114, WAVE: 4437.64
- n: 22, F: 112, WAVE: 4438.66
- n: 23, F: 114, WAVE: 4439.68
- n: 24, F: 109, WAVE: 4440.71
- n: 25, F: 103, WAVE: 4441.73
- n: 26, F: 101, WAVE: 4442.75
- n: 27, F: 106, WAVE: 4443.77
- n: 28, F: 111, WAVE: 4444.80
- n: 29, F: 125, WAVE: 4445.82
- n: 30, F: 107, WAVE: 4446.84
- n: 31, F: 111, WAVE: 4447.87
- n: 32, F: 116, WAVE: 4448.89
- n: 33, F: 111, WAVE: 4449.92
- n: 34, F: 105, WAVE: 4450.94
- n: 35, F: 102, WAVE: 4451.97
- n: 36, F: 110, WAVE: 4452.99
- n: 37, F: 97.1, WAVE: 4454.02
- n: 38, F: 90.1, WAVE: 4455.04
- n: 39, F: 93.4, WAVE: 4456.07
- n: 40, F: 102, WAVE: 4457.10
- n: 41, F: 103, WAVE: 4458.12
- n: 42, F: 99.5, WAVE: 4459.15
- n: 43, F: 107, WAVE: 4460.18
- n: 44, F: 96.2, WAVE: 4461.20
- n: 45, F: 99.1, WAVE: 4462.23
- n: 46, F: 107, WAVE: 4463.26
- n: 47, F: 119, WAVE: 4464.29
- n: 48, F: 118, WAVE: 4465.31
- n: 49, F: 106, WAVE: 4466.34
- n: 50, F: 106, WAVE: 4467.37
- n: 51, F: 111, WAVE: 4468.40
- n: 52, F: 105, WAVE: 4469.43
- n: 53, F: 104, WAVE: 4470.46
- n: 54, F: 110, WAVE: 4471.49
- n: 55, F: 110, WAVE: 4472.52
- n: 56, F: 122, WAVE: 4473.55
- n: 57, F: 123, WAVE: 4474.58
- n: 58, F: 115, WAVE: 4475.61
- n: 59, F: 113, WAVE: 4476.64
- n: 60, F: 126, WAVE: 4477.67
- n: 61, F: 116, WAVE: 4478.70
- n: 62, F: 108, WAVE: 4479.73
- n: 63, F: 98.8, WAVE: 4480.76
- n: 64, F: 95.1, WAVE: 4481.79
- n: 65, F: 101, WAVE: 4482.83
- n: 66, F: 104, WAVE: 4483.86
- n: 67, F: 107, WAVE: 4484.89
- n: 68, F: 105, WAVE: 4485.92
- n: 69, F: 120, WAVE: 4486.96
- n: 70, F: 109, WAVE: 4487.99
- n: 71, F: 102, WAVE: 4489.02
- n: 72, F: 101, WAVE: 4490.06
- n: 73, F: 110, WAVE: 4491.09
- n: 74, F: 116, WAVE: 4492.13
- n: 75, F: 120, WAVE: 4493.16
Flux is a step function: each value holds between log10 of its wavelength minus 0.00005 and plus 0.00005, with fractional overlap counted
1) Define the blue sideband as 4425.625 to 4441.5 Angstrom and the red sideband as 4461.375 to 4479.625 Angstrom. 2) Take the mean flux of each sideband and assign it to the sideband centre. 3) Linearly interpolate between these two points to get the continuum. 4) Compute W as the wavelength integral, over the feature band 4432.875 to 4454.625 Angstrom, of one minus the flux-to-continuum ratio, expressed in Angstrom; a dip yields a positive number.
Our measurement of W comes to 0.1 Angstrom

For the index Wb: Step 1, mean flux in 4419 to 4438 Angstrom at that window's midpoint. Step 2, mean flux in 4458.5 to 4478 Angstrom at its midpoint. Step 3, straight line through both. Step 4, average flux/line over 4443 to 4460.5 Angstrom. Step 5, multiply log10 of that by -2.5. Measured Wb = 0.03 mag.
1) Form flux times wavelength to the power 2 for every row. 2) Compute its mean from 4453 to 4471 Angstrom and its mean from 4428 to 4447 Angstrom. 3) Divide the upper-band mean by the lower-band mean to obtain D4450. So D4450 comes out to 1.0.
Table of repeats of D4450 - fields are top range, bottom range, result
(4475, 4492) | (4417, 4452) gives 1.03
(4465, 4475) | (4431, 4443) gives 1.07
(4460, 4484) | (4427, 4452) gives 1.03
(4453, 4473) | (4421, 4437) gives 1.02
